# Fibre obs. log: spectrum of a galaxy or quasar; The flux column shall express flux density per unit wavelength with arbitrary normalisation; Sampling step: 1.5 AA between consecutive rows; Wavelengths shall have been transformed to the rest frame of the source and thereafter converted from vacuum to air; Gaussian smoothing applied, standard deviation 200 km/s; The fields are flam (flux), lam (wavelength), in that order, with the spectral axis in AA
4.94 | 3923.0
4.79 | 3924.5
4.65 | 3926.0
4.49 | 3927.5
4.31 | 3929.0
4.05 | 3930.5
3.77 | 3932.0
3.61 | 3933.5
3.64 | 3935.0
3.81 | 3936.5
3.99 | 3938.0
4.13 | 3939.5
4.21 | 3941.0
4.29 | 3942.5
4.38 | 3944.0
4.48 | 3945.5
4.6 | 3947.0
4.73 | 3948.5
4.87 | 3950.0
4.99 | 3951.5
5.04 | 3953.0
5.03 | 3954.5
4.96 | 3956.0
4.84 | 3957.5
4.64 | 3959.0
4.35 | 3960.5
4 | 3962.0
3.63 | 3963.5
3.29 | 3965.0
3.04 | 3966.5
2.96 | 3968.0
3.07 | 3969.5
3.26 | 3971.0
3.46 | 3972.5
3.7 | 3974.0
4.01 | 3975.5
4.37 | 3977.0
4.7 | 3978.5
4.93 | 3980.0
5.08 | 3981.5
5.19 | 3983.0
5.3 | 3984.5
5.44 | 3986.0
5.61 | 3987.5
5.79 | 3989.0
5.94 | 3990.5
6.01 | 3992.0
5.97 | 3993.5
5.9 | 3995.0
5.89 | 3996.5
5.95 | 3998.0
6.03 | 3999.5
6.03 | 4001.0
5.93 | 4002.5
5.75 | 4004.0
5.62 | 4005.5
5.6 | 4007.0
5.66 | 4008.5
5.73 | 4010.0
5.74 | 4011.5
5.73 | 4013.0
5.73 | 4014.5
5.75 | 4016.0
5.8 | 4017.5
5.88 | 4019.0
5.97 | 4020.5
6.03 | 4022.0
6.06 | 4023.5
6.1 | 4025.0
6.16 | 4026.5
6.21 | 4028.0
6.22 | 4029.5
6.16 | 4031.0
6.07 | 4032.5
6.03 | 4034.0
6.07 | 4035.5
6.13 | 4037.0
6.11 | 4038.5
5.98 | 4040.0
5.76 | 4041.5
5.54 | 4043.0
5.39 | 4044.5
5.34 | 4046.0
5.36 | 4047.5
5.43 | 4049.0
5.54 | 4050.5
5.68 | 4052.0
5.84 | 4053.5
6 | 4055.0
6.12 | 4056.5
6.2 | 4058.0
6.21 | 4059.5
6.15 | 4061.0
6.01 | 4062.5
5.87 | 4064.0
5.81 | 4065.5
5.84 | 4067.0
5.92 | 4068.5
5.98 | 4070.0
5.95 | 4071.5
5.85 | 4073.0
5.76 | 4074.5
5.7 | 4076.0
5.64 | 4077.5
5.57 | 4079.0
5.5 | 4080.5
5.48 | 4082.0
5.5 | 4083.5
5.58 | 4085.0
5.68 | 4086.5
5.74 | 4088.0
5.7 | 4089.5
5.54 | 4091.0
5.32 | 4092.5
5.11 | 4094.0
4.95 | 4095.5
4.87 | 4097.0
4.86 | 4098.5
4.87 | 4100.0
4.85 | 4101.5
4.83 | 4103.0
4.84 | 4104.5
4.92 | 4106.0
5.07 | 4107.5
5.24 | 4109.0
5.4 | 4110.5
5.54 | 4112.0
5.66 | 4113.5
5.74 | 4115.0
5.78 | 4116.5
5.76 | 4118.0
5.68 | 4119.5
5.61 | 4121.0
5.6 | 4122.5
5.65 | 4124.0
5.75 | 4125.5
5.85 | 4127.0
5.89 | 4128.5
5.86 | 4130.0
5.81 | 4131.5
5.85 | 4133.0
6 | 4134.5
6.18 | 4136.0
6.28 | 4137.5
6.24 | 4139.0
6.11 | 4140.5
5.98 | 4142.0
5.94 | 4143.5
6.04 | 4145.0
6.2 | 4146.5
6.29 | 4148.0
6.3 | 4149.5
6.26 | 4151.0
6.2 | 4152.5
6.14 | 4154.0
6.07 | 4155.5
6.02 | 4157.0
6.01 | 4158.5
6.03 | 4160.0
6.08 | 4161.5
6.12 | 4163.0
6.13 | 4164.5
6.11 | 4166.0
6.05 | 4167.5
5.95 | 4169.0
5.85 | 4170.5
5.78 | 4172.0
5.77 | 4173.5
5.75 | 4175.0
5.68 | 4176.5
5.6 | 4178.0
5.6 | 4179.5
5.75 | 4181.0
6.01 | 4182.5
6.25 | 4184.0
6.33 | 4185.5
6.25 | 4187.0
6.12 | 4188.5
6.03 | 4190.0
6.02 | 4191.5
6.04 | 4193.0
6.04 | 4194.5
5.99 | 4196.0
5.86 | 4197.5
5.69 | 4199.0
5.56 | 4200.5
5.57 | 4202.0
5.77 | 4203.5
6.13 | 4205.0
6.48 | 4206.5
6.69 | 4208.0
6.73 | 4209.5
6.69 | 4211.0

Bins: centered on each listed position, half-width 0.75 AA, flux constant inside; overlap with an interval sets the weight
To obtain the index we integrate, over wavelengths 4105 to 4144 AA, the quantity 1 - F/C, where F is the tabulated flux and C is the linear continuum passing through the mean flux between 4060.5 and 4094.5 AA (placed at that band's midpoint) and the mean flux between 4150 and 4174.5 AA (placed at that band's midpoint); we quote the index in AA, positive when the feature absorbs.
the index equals 1.0 AA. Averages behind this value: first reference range 5.71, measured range 5.74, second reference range 6.04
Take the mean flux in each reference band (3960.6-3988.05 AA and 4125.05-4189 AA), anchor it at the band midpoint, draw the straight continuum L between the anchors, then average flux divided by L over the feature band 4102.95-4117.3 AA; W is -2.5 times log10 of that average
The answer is 0.04 mag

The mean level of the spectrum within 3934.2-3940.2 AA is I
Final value 3.89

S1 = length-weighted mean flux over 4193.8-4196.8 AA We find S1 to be 6.01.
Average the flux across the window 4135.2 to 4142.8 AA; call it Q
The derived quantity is 6.16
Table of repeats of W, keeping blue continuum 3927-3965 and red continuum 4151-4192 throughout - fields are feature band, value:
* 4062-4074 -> -0.130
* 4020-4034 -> -0.233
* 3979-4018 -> -0.203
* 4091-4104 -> 0.095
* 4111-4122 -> -0.016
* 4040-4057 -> -0.113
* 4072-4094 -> -0.051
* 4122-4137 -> -0.032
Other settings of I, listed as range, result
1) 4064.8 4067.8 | 5.83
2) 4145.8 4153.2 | 6.25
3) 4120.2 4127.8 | 5.69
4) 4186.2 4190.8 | 6.13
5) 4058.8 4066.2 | 6.01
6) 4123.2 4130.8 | 5.8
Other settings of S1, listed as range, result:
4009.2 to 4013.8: 5.73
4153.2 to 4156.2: 6.11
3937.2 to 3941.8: 4.11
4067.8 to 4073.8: 5.92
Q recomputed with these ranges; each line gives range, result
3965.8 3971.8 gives 3.09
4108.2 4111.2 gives 5.31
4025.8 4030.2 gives 6.2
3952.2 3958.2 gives 4.97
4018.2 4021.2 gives 5.92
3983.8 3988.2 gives 5.45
